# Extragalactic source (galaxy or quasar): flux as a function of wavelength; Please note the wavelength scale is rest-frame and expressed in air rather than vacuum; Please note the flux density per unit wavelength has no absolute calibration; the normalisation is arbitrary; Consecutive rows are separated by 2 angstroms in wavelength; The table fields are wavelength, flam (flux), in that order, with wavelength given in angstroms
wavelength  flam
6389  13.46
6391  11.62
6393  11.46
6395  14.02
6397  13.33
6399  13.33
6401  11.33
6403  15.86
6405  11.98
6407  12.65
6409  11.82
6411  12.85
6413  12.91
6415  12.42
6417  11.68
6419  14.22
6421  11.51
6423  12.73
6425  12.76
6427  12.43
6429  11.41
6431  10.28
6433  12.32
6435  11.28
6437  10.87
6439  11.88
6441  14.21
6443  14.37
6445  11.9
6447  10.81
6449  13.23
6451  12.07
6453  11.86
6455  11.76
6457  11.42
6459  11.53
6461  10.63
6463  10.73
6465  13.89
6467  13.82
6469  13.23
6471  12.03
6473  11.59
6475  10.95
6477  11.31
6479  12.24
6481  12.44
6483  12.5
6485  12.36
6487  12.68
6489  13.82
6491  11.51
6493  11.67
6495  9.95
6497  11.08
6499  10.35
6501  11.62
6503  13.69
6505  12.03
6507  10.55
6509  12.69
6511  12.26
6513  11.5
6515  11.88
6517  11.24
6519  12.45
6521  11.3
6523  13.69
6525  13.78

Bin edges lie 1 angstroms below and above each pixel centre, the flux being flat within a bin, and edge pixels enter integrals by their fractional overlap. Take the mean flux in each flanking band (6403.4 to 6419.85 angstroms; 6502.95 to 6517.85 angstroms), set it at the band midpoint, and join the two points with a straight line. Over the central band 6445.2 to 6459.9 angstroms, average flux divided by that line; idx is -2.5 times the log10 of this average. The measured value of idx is 0.047 mag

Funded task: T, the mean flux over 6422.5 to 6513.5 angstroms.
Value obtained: 12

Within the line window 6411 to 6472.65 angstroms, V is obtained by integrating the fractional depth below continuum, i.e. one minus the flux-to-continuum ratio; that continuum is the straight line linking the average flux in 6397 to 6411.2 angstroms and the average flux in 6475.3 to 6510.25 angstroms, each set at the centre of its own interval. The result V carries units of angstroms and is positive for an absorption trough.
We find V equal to 1.2 angstroms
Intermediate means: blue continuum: 12.9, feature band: 12.2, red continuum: 11.9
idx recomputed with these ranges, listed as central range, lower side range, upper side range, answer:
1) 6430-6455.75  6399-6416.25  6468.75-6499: 0.02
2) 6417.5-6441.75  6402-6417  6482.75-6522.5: 0.04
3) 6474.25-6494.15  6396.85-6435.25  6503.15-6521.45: -0.01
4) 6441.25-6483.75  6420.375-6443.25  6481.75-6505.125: -0.01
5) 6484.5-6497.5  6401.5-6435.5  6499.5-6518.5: 0.01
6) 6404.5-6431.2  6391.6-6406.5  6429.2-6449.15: 0.02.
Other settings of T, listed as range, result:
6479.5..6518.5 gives 11.9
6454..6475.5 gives 12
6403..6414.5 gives 12.7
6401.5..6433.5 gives 12.5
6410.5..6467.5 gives 12.2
